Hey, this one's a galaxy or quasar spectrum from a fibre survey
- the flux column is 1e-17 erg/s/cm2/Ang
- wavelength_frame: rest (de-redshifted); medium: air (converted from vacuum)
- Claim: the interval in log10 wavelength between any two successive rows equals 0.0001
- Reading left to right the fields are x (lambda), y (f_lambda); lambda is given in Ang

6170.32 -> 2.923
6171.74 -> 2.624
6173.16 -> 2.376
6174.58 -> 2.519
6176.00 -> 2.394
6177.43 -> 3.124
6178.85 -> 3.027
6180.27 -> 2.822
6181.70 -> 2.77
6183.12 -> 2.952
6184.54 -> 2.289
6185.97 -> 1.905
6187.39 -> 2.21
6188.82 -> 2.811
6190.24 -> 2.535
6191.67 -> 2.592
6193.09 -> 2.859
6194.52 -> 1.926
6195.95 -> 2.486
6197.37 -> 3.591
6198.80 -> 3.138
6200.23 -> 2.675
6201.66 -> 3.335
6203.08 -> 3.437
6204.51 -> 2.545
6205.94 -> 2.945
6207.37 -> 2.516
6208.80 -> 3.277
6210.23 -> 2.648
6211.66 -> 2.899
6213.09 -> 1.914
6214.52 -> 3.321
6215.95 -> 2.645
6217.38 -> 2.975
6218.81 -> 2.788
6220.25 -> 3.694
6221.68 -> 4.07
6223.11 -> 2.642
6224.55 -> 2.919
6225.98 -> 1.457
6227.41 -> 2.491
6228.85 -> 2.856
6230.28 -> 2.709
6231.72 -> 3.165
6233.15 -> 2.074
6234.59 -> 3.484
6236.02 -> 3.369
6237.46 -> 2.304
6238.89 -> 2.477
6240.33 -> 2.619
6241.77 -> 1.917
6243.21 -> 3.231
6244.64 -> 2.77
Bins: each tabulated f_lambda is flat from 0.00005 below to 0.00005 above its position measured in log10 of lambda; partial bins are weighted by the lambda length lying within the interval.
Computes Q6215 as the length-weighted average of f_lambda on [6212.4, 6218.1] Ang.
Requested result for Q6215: 2.72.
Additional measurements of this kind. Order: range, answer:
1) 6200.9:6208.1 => 2.96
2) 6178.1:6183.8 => 2.9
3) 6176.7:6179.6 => 3.07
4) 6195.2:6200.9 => 2.97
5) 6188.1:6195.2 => 2.55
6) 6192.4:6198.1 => 2.71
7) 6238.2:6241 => 2.54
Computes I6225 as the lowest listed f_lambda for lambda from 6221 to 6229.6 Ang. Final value 1.457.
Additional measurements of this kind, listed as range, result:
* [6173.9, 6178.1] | 2.394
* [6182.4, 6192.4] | 1.905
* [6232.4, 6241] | 2.074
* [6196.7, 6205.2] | 2.545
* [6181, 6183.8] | 2.77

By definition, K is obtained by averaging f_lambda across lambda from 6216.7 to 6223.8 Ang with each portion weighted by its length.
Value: 3.24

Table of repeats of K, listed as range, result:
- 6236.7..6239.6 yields 2.41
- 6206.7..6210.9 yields 2.82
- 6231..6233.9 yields 2.63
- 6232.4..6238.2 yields 2.81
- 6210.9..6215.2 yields 2.71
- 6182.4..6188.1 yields 2.34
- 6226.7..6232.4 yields 2.8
